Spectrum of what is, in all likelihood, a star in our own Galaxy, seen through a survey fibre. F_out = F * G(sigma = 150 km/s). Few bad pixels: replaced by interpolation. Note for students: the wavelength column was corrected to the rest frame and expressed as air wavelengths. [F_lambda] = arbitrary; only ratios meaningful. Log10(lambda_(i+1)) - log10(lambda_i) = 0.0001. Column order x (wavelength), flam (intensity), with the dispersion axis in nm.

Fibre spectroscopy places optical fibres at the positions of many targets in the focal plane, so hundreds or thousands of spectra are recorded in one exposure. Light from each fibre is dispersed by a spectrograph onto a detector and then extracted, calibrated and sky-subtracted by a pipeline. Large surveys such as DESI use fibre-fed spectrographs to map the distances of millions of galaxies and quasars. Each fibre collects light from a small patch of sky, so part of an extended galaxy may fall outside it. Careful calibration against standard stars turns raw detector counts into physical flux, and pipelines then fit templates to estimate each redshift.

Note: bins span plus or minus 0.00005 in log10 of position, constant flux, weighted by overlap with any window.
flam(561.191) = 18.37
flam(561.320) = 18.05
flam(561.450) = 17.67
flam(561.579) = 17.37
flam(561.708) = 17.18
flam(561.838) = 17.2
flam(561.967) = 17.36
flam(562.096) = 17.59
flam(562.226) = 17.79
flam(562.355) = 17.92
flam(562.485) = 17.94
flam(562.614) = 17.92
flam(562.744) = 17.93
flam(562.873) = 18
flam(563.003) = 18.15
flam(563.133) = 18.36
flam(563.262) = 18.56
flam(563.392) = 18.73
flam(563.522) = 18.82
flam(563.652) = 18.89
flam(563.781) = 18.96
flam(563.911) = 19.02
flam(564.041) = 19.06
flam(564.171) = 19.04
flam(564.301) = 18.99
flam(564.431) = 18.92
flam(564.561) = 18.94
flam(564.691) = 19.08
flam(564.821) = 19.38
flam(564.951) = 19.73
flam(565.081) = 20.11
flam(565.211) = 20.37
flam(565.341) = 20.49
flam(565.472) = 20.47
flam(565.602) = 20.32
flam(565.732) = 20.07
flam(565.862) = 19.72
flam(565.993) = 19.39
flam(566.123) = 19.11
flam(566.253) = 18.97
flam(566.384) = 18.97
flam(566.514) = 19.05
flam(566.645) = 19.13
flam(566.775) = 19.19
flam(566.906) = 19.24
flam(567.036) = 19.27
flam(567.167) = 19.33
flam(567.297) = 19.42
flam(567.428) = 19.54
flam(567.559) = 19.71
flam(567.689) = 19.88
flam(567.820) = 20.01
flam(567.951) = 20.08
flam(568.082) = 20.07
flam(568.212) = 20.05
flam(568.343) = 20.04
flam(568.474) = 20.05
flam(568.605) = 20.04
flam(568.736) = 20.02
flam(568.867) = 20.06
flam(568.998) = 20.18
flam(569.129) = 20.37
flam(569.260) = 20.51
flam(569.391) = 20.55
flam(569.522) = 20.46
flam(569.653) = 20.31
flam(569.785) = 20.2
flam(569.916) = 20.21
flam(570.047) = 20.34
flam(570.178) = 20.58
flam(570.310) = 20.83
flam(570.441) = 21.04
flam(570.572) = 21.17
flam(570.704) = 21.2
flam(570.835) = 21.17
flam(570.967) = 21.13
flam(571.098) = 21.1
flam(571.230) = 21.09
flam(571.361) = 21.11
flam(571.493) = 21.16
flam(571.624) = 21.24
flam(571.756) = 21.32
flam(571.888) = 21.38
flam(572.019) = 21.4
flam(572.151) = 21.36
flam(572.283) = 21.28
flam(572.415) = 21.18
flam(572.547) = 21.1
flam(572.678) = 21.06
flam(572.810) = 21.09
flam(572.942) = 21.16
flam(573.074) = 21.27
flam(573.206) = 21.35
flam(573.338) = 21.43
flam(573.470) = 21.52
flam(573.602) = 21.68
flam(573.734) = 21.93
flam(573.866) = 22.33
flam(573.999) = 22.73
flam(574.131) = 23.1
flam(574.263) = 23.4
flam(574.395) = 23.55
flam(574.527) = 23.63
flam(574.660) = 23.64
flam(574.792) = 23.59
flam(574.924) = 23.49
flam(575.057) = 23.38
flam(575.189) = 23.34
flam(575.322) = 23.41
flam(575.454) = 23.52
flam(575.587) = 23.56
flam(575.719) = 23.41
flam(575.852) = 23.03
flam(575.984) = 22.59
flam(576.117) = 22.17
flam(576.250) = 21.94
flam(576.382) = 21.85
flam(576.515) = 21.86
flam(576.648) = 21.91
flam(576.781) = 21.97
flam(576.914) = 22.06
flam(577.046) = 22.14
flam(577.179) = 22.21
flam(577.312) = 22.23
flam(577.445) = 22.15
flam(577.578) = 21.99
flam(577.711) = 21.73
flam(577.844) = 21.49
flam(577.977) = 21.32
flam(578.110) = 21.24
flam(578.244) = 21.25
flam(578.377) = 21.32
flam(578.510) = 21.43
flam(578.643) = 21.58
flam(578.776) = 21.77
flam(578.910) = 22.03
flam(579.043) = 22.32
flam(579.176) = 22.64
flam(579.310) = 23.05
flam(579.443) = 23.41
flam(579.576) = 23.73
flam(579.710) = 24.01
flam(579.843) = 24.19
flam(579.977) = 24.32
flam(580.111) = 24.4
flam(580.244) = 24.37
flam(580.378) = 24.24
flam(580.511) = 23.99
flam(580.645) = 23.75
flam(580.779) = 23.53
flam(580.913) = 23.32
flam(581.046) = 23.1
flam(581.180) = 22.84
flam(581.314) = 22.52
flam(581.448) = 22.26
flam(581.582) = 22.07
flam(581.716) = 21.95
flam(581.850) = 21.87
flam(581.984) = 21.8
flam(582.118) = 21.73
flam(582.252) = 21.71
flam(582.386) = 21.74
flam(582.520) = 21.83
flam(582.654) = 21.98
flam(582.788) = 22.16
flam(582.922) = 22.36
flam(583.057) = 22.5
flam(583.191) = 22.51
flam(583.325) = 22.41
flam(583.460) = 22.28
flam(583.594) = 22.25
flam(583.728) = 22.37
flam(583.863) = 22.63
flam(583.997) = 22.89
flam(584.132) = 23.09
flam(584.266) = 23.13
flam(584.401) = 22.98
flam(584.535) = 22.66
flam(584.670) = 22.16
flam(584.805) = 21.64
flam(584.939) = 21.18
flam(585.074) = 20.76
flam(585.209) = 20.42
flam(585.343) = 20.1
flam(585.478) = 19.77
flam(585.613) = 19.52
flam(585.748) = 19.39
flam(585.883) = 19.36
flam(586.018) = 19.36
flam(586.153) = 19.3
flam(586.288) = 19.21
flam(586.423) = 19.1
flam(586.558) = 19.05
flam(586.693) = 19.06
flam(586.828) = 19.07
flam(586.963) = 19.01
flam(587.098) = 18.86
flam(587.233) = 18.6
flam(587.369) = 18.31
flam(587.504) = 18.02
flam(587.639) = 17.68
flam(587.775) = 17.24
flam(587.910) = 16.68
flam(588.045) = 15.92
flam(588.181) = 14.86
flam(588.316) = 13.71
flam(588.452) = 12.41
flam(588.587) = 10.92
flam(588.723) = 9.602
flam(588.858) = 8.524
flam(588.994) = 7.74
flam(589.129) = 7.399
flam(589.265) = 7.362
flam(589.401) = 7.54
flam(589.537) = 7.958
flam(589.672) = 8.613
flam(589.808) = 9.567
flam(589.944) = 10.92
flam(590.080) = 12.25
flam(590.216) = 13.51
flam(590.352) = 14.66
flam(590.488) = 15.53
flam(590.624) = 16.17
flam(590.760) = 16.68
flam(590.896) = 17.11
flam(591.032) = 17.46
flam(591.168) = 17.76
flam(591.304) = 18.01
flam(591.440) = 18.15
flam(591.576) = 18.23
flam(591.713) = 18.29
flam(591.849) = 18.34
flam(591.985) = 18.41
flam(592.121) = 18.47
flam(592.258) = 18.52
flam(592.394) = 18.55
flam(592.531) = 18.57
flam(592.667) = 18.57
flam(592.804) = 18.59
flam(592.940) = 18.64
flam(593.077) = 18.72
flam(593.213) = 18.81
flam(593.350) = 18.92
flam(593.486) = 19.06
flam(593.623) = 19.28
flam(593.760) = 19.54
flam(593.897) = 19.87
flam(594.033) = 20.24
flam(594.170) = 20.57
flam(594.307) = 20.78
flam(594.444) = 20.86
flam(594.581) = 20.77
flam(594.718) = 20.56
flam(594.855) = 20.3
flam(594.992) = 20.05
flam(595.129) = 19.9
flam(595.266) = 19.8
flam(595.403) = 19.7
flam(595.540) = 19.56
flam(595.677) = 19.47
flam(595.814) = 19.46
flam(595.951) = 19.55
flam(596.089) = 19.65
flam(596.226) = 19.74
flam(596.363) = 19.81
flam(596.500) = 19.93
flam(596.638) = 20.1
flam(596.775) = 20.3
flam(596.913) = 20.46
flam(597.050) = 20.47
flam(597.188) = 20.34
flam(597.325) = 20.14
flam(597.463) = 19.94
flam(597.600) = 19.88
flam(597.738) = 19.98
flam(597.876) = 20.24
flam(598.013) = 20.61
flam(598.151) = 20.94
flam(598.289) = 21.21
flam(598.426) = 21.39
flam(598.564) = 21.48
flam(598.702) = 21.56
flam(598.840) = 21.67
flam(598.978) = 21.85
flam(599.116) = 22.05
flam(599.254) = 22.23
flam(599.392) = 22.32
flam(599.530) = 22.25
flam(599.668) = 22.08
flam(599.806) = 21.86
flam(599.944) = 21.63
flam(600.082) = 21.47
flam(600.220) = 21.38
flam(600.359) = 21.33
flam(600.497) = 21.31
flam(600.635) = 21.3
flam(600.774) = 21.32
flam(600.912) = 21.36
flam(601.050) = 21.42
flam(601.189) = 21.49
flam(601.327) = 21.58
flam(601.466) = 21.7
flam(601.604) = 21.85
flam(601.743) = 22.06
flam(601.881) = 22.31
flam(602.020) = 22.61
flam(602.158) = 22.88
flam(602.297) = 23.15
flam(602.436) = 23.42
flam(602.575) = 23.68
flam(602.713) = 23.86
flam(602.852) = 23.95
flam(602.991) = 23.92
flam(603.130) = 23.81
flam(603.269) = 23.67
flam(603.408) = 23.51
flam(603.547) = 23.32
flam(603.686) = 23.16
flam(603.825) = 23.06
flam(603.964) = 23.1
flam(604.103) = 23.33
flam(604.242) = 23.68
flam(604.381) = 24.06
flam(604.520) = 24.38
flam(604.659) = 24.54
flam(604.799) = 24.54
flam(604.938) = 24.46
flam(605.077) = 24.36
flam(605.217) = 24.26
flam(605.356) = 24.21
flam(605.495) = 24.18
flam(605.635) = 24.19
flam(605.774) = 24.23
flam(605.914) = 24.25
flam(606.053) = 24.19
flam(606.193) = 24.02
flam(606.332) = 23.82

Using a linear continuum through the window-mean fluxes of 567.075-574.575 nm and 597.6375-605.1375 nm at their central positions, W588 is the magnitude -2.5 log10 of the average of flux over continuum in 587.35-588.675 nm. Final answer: 0.38 mag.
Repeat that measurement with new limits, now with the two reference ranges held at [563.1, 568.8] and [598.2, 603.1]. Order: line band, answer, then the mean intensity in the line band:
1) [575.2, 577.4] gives -0.114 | 22.5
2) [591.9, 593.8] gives 0.149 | 18.7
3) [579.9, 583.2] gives -0.106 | 22.8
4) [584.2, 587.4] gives 0.046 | 20.1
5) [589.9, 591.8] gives 0.304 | 16.1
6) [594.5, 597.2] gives 0.091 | 20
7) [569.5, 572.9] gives -0.059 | 21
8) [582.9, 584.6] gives -0.090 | 22.6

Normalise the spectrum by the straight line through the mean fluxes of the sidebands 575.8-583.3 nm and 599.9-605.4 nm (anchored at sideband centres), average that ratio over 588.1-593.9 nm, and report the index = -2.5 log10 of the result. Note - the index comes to 0.441 mag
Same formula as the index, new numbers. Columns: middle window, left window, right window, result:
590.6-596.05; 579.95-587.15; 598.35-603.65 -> 0.16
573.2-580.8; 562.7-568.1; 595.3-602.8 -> -0.14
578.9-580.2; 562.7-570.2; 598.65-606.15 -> -0.13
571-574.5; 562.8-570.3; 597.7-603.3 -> -0.08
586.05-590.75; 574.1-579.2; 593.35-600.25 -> 0.44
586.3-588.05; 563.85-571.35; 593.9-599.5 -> 0.11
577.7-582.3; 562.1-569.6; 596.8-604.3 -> -0.11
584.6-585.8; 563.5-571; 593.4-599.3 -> -0.02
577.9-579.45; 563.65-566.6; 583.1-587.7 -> -0.09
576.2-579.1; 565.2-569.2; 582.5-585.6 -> -0.03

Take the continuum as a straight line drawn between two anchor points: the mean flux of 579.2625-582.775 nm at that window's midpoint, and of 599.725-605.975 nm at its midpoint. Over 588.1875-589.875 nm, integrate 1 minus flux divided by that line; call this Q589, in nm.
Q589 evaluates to 0.99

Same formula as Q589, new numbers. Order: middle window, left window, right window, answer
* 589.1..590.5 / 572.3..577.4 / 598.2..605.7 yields 0.76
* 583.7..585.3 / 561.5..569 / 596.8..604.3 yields -0.11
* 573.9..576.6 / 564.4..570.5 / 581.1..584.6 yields -0.25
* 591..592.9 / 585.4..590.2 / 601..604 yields -0.13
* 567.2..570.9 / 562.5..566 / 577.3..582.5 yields -0.02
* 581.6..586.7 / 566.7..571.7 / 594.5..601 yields -0.20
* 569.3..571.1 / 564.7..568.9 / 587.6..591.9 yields -0.18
